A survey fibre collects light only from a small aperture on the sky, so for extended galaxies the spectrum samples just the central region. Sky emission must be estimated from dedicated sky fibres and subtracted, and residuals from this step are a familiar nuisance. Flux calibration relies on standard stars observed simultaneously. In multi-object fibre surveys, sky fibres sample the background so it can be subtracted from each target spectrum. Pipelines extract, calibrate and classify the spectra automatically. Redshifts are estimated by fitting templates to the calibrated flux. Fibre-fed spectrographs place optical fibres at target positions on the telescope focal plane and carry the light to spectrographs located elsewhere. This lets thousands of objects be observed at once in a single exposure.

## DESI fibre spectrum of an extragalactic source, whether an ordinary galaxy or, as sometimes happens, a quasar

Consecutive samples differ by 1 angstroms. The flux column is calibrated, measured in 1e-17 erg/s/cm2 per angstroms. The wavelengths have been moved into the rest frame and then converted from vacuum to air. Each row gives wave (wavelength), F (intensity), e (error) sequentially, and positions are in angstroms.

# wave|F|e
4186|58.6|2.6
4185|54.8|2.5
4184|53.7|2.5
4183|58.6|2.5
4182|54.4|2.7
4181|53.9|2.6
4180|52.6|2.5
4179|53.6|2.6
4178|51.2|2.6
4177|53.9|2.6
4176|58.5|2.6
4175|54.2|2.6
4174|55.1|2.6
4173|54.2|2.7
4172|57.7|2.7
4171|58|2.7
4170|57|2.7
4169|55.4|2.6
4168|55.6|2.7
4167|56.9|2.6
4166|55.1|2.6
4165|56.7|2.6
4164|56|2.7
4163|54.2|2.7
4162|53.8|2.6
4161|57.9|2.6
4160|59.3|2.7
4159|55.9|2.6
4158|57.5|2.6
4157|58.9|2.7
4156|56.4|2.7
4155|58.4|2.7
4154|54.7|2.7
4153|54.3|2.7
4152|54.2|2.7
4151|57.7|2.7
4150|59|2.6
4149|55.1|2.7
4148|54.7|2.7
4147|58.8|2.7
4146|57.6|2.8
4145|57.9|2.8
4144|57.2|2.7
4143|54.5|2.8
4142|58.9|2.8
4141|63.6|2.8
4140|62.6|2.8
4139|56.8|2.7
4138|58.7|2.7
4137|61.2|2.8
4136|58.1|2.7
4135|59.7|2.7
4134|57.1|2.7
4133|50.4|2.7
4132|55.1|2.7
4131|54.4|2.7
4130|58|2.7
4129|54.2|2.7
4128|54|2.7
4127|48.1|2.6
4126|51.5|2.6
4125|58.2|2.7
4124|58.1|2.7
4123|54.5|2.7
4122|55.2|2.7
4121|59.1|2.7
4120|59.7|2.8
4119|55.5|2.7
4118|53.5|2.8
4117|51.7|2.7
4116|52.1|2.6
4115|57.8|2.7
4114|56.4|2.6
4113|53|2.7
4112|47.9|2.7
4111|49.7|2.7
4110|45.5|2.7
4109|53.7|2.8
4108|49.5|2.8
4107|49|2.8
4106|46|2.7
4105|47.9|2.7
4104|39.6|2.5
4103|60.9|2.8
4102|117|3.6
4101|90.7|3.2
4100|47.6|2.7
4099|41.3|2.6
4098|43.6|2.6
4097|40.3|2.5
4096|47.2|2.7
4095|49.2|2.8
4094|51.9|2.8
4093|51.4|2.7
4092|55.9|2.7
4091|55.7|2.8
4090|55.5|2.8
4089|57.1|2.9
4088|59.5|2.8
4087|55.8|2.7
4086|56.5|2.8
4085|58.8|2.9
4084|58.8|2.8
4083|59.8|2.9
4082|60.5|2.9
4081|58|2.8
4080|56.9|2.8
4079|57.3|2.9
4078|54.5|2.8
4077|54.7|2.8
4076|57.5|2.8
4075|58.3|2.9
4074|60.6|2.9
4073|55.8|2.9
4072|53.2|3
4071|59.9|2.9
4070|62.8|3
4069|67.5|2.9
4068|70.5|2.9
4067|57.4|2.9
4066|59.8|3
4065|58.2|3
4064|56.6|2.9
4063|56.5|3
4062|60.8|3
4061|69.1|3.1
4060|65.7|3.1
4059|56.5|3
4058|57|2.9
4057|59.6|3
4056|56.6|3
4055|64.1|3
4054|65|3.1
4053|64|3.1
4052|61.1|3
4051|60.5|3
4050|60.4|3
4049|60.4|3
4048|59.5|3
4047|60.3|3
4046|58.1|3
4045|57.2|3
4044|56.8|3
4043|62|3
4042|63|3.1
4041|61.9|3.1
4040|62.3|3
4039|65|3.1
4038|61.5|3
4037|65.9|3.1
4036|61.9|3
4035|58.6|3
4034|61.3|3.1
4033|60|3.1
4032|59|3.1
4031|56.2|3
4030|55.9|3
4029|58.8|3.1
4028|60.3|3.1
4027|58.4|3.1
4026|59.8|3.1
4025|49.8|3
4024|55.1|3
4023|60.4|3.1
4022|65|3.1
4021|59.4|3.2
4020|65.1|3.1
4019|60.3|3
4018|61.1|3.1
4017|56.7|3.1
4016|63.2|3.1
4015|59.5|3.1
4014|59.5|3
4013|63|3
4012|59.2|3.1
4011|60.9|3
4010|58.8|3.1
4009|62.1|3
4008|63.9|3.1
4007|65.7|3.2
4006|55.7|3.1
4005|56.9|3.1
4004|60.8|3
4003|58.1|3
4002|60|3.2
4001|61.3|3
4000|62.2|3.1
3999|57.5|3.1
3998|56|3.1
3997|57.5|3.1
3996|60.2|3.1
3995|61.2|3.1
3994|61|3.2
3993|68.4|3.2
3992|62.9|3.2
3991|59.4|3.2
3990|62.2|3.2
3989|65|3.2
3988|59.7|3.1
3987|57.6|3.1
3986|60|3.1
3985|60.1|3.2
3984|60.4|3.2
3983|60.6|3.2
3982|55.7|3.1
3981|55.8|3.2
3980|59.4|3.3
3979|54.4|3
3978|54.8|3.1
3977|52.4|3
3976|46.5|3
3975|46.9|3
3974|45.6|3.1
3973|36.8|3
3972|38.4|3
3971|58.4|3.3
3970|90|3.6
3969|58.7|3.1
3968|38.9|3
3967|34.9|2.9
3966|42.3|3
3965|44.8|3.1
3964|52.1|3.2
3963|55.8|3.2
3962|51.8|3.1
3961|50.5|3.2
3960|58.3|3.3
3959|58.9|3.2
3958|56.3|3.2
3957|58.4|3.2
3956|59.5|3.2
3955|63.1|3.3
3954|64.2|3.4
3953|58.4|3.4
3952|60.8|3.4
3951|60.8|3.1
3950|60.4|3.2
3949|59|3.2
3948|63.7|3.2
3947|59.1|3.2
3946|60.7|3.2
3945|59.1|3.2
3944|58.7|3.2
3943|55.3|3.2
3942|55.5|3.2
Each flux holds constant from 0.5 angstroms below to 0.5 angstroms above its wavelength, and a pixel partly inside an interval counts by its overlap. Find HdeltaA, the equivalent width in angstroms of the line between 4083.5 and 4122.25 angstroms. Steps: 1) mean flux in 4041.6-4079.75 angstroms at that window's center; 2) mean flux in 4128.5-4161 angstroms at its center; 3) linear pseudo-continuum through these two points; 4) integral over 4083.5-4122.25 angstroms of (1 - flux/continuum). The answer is 2.5 angstroms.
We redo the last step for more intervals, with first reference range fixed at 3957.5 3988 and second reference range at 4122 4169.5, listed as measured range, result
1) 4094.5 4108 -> 0.12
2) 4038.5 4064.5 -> -2.84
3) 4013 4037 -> -2.33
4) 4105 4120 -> 1.14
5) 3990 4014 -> -2.98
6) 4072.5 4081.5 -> -0.30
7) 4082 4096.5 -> 0.02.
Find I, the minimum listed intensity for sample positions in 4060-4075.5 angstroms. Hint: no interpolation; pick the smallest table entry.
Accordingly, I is 53.2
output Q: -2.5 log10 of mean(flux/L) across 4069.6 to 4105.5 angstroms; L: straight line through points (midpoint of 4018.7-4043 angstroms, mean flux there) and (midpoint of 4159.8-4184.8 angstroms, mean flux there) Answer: 0.03 mag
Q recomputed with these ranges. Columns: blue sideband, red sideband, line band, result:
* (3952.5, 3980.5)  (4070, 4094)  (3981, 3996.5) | -0.129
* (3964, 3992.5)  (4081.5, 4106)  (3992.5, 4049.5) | -0.094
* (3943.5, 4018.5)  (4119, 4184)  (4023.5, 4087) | -0.048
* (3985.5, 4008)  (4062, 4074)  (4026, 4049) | 0.000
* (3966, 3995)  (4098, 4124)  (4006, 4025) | -0.092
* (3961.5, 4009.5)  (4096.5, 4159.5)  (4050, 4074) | -0.086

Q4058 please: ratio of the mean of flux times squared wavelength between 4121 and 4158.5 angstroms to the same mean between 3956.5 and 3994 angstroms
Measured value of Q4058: 1.12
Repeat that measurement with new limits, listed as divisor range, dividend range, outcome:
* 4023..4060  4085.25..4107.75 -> 0.95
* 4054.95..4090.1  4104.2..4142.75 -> 0.95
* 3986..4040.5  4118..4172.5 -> 1.00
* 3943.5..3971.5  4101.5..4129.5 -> 1.04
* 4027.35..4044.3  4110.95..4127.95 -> 0.93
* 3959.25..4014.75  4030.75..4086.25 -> 1.10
